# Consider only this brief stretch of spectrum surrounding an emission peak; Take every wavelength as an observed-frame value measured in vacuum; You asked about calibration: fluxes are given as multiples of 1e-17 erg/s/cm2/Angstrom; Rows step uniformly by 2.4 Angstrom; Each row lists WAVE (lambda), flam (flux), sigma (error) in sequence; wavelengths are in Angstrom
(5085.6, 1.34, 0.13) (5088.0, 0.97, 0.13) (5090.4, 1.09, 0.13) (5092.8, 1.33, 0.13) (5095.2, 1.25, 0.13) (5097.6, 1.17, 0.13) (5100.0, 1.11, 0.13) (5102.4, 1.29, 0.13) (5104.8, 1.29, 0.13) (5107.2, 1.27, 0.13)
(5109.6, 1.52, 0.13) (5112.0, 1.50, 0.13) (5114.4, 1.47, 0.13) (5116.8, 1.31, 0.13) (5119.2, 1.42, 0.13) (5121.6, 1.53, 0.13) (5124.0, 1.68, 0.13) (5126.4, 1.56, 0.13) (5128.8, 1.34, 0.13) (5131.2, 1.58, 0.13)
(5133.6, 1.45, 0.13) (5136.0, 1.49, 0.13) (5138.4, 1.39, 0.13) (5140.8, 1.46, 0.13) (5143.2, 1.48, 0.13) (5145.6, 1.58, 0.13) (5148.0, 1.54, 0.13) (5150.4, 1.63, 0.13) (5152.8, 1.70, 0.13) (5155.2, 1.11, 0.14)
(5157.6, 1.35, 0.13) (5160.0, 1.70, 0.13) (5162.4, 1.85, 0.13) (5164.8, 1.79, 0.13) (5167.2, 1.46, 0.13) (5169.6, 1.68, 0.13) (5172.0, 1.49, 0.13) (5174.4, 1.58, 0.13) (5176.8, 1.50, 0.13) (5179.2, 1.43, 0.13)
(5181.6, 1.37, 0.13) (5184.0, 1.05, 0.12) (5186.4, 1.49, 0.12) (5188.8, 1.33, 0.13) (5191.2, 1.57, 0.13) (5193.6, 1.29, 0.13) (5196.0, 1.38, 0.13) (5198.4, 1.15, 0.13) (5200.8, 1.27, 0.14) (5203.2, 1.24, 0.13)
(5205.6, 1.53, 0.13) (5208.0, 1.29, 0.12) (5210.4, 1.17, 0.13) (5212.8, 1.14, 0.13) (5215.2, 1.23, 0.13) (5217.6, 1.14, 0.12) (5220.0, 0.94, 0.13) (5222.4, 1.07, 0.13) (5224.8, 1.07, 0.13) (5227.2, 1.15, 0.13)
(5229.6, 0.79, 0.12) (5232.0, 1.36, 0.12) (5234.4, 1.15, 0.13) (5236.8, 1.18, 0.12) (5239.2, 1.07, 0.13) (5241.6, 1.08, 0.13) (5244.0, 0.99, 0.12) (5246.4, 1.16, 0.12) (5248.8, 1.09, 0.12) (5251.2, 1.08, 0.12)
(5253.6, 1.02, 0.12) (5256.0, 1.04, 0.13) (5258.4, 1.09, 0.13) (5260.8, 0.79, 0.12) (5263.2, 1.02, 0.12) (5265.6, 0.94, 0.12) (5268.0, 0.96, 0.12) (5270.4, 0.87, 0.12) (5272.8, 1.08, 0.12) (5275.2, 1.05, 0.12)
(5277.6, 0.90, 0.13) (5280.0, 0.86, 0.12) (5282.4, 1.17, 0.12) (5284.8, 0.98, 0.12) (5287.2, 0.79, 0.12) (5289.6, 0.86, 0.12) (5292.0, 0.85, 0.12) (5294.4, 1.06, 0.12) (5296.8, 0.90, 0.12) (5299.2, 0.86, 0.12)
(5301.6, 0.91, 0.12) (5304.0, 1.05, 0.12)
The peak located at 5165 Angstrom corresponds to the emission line C III]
